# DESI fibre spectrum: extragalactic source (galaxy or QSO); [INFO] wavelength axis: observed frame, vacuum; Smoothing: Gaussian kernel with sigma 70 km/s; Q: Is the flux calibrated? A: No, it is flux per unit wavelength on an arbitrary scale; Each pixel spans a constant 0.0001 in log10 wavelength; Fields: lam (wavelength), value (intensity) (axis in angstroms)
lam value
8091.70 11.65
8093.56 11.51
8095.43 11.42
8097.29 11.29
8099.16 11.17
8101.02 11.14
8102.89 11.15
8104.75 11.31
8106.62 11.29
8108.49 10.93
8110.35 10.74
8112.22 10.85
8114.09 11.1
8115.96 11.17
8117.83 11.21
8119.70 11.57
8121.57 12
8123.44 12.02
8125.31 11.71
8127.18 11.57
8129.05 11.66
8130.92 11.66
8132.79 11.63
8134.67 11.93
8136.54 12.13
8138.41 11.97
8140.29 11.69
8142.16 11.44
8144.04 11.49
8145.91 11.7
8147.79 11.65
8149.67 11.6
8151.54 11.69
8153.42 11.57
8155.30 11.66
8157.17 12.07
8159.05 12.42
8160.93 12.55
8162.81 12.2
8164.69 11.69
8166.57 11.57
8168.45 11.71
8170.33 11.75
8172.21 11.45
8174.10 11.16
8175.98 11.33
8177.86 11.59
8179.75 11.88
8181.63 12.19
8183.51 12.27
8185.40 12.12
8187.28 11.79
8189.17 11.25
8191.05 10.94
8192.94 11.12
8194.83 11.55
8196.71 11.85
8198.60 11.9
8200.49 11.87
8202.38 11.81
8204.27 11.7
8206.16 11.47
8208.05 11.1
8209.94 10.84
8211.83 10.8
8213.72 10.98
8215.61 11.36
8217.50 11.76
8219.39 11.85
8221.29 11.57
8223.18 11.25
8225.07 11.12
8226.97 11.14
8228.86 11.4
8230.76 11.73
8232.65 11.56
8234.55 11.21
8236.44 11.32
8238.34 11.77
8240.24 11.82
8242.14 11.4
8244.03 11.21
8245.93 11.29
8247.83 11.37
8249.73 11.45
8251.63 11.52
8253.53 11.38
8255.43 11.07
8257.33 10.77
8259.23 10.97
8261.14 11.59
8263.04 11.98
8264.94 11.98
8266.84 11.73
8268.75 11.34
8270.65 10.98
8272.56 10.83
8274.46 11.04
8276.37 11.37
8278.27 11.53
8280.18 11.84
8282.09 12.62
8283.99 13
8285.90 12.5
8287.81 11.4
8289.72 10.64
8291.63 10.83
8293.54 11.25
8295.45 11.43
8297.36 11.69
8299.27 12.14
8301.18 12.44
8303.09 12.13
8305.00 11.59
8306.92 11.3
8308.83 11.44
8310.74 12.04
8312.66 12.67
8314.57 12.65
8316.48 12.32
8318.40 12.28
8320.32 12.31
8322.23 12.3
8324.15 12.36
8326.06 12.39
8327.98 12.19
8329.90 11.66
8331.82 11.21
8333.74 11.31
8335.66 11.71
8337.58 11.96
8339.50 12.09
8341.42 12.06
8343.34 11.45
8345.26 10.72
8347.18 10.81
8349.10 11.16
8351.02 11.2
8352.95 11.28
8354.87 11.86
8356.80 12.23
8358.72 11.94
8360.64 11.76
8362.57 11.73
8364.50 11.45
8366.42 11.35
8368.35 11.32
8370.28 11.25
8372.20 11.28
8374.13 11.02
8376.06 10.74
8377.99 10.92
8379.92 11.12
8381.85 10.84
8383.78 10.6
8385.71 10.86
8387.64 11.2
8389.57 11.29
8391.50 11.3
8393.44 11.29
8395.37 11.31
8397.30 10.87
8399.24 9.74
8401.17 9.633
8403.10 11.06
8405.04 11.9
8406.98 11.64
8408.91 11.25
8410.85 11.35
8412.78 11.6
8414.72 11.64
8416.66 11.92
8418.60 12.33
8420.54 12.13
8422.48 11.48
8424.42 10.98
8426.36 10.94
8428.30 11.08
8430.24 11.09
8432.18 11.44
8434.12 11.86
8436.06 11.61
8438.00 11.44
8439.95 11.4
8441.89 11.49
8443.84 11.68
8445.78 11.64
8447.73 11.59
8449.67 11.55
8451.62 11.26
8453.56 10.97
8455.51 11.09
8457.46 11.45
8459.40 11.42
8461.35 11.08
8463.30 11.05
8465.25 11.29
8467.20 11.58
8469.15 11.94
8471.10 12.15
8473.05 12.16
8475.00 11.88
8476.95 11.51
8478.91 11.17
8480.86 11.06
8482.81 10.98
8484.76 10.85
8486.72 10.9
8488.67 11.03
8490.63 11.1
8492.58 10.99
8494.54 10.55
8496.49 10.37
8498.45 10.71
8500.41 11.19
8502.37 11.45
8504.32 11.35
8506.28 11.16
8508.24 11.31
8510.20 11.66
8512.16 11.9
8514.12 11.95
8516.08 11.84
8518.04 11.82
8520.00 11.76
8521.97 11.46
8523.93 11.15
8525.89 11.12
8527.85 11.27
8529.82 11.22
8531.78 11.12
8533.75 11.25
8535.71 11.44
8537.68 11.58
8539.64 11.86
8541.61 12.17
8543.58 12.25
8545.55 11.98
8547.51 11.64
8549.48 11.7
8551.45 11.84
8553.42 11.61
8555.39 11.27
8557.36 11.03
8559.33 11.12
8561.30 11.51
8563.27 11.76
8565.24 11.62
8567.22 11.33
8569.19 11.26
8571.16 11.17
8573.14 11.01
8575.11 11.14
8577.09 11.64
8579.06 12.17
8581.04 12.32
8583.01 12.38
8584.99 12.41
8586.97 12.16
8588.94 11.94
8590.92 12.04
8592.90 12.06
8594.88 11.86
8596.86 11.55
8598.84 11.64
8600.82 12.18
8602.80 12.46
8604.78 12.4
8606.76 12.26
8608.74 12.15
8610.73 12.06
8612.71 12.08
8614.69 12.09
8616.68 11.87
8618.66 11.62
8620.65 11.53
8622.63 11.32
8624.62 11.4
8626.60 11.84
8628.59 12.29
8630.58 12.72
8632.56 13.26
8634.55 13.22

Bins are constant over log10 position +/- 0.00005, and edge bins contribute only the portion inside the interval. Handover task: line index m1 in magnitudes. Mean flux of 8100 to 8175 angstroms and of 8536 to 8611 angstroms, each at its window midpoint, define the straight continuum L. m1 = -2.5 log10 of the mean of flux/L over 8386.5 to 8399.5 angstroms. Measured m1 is 0.06 mag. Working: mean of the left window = 11.6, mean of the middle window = 11.1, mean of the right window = 11.8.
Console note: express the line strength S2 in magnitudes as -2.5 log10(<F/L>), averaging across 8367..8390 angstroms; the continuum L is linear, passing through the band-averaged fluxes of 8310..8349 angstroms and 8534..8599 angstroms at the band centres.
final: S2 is 0.08 mag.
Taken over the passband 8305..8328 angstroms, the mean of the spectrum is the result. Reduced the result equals 12.2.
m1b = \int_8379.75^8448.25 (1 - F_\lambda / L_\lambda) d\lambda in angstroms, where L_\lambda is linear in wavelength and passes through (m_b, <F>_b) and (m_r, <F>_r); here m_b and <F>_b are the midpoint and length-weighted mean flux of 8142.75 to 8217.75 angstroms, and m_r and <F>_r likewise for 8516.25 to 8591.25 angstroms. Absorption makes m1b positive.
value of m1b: 1.9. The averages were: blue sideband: 11.6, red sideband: 11.6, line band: 11.3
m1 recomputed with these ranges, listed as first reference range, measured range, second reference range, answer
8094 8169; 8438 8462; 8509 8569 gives 0.02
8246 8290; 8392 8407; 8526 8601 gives 0.07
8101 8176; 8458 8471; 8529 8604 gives 0.02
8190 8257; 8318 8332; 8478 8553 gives -0.07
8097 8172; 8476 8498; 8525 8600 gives 0.07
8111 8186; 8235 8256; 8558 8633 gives 0.03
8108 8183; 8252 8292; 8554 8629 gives 0.02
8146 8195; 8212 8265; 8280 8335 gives 0.04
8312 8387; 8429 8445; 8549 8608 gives 0.01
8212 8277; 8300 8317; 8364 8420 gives -0.07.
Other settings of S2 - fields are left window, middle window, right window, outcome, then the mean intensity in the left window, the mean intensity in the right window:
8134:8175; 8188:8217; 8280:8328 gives 0.044 mag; 11.8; 12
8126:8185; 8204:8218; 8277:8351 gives 0.054 mag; 11.8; 11.8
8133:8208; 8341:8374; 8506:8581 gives 0.018 mag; 11.7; 11.5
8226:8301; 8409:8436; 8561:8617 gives 0.016 mag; 11.5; 11.9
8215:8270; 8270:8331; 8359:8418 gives -0.048 mag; 11.4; 11.2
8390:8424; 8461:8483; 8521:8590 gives -0.007 mag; 11.3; 11.6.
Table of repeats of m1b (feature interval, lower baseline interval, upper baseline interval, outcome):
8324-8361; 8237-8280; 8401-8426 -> -0.7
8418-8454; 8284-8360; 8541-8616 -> 1.0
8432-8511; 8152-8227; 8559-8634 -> 3.3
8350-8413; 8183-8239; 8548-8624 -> 2.2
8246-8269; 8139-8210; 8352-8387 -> 0.2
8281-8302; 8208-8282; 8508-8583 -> -0.7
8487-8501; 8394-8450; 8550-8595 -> 0.8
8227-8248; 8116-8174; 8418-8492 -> 0.4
